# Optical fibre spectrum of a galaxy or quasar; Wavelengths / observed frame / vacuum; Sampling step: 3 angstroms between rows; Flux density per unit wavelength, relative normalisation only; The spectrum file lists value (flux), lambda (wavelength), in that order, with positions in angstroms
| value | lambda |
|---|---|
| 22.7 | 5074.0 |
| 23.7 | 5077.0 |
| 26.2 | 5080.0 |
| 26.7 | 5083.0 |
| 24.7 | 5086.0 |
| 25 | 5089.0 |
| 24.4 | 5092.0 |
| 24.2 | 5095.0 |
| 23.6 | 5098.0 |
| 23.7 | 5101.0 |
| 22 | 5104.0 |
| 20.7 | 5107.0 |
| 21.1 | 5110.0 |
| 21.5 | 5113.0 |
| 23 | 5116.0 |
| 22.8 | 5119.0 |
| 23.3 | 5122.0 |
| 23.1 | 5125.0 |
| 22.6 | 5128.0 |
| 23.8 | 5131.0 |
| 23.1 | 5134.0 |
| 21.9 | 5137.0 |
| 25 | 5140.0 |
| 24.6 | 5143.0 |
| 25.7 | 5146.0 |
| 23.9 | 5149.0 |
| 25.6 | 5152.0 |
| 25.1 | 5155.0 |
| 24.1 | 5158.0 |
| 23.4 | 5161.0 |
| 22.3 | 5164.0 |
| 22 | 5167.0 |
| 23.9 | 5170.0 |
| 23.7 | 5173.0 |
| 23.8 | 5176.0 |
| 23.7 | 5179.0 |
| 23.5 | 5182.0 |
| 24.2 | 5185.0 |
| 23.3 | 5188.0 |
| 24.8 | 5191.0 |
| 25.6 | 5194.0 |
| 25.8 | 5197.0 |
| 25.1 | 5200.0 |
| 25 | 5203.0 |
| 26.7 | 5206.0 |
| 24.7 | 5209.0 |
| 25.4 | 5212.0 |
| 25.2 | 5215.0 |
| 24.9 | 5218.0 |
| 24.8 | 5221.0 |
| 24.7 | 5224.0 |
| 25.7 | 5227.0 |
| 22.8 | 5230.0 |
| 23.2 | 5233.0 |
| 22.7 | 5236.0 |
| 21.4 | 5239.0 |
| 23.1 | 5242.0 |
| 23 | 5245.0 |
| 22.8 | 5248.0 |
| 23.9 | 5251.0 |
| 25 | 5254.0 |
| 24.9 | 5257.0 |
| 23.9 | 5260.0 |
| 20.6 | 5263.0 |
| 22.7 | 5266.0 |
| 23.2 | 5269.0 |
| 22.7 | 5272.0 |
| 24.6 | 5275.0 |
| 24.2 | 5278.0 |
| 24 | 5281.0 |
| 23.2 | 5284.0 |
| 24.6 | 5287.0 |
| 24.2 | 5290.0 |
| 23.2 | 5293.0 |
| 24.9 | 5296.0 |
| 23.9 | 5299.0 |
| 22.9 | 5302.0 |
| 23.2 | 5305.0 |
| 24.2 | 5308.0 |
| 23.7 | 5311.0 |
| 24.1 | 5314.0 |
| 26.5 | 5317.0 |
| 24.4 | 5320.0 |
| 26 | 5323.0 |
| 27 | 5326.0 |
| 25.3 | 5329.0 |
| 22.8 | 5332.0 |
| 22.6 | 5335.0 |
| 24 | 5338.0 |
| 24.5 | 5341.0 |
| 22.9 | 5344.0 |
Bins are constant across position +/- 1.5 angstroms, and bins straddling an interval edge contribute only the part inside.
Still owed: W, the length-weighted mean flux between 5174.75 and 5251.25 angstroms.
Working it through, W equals 24.2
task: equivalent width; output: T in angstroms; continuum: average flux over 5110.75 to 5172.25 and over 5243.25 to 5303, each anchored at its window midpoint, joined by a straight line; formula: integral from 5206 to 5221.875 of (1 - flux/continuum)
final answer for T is -1.08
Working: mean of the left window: 23.5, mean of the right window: 23.6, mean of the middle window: 25.2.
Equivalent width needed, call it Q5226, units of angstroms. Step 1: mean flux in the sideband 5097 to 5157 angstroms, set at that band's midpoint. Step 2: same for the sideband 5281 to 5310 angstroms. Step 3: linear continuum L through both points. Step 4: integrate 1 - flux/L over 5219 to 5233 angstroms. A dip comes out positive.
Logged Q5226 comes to -0.5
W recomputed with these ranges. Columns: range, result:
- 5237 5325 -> 23.8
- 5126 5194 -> 23.9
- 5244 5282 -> 23.5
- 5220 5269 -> 23.4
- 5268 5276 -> 23.4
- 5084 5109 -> 23.6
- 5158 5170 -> 22.9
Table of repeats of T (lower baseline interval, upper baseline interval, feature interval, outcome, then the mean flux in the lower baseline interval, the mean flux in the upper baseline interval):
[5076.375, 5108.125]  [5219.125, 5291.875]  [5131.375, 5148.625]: 0.0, 24.1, 23.6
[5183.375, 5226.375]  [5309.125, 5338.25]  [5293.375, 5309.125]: 0.6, 25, 24.7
